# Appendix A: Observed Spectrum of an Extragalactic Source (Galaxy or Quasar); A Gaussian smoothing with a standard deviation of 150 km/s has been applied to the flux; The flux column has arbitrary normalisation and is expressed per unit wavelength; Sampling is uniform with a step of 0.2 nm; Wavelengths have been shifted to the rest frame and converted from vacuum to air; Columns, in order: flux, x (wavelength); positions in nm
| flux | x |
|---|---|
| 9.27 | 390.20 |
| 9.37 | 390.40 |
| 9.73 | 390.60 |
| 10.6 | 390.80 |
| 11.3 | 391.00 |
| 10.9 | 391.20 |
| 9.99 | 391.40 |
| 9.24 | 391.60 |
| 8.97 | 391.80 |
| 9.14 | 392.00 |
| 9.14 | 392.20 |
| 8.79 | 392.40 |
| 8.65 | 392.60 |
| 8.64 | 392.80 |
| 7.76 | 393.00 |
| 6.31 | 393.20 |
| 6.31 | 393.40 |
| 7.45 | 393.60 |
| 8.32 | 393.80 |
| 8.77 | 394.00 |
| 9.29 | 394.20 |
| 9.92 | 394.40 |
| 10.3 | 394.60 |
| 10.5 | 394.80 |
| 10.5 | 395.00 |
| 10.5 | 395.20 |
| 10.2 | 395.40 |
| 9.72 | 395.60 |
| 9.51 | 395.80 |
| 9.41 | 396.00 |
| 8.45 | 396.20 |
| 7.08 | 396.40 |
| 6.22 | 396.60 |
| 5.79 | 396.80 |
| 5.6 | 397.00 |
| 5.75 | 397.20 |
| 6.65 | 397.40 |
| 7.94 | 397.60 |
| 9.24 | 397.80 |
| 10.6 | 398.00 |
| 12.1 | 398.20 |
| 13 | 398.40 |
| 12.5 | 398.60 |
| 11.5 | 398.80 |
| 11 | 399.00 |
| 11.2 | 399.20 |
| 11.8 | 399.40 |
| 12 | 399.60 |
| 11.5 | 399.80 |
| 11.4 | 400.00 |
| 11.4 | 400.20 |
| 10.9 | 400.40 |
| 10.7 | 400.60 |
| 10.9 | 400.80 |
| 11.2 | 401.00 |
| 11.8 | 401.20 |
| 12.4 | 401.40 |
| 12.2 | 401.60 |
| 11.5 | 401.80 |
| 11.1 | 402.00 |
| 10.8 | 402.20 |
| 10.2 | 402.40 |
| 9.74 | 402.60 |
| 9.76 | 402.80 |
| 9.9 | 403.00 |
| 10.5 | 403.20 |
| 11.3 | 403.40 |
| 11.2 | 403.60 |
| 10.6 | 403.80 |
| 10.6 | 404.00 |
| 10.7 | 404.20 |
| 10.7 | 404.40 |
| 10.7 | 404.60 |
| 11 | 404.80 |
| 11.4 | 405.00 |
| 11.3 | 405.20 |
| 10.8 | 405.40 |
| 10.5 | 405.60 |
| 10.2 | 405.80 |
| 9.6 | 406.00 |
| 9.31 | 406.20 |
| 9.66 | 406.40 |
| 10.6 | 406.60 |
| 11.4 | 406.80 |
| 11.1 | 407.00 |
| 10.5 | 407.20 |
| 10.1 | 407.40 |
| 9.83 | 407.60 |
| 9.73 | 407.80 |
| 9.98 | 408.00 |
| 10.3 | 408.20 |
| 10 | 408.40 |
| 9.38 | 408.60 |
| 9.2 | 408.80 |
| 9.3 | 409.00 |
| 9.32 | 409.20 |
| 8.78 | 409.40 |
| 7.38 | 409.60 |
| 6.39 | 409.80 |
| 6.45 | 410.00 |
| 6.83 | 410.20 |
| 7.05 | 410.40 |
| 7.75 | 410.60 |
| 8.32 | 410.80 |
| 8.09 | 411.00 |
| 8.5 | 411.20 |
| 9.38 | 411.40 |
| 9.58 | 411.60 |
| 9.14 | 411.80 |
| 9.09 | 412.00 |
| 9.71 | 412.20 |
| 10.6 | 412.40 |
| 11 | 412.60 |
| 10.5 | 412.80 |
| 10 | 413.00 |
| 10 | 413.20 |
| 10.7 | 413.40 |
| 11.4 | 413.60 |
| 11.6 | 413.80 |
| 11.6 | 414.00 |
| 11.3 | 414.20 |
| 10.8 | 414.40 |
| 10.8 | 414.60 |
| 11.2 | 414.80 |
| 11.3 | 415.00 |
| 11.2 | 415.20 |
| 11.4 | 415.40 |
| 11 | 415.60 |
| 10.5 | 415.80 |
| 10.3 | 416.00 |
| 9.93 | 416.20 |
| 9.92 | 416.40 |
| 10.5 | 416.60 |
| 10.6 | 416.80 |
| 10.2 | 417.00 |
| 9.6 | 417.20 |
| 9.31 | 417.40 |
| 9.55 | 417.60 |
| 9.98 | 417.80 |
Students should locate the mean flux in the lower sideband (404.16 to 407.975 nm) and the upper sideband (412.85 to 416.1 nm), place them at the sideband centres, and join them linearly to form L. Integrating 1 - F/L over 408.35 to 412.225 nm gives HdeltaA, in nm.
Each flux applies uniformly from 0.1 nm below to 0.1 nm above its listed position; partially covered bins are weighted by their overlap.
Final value 0.82 nm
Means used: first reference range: 10.5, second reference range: 10.9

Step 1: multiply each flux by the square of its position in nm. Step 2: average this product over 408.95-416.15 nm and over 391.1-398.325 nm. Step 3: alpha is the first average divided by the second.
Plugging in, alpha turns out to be 1.2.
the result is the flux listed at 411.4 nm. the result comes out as 9.38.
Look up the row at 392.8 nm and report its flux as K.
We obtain 8.64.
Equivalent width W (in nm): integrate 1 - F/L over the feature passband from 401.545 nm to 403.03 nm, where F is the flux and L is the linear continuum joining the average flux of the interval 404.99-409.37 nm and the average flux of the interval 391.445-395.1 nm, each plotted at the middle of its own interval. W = -0.15 nm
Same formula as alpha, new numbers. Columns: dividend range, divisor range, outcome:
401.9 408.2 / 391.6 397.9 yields 1.31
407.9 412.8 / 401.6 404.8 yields 0.86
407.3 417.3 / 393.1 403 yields 1.06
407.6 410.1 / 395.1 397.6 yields 1.20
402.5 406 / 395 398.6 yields 1.24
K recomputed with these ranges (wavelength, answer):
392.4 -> 8.79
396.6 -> 6.22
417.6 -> 9.55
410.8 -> 8.32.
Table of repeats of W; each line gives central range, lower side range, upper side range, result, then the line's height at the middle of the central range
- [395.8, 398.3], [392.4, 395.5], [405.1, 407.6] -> 0.35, 9.27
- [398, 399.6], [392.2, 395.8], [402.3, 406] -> -0.34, 9.73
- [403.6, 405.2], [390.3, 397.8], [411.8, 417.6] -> -0.21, 9.63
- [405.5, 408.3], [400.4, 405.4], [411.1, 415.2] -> 0.14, 10.7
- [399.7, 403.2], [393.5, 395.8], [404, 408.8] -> -0.34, 10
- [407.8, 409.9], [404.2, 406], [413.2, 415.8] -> 0.36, 10.9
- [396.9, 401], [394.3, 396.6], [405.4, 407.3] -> -0.26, 9.77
